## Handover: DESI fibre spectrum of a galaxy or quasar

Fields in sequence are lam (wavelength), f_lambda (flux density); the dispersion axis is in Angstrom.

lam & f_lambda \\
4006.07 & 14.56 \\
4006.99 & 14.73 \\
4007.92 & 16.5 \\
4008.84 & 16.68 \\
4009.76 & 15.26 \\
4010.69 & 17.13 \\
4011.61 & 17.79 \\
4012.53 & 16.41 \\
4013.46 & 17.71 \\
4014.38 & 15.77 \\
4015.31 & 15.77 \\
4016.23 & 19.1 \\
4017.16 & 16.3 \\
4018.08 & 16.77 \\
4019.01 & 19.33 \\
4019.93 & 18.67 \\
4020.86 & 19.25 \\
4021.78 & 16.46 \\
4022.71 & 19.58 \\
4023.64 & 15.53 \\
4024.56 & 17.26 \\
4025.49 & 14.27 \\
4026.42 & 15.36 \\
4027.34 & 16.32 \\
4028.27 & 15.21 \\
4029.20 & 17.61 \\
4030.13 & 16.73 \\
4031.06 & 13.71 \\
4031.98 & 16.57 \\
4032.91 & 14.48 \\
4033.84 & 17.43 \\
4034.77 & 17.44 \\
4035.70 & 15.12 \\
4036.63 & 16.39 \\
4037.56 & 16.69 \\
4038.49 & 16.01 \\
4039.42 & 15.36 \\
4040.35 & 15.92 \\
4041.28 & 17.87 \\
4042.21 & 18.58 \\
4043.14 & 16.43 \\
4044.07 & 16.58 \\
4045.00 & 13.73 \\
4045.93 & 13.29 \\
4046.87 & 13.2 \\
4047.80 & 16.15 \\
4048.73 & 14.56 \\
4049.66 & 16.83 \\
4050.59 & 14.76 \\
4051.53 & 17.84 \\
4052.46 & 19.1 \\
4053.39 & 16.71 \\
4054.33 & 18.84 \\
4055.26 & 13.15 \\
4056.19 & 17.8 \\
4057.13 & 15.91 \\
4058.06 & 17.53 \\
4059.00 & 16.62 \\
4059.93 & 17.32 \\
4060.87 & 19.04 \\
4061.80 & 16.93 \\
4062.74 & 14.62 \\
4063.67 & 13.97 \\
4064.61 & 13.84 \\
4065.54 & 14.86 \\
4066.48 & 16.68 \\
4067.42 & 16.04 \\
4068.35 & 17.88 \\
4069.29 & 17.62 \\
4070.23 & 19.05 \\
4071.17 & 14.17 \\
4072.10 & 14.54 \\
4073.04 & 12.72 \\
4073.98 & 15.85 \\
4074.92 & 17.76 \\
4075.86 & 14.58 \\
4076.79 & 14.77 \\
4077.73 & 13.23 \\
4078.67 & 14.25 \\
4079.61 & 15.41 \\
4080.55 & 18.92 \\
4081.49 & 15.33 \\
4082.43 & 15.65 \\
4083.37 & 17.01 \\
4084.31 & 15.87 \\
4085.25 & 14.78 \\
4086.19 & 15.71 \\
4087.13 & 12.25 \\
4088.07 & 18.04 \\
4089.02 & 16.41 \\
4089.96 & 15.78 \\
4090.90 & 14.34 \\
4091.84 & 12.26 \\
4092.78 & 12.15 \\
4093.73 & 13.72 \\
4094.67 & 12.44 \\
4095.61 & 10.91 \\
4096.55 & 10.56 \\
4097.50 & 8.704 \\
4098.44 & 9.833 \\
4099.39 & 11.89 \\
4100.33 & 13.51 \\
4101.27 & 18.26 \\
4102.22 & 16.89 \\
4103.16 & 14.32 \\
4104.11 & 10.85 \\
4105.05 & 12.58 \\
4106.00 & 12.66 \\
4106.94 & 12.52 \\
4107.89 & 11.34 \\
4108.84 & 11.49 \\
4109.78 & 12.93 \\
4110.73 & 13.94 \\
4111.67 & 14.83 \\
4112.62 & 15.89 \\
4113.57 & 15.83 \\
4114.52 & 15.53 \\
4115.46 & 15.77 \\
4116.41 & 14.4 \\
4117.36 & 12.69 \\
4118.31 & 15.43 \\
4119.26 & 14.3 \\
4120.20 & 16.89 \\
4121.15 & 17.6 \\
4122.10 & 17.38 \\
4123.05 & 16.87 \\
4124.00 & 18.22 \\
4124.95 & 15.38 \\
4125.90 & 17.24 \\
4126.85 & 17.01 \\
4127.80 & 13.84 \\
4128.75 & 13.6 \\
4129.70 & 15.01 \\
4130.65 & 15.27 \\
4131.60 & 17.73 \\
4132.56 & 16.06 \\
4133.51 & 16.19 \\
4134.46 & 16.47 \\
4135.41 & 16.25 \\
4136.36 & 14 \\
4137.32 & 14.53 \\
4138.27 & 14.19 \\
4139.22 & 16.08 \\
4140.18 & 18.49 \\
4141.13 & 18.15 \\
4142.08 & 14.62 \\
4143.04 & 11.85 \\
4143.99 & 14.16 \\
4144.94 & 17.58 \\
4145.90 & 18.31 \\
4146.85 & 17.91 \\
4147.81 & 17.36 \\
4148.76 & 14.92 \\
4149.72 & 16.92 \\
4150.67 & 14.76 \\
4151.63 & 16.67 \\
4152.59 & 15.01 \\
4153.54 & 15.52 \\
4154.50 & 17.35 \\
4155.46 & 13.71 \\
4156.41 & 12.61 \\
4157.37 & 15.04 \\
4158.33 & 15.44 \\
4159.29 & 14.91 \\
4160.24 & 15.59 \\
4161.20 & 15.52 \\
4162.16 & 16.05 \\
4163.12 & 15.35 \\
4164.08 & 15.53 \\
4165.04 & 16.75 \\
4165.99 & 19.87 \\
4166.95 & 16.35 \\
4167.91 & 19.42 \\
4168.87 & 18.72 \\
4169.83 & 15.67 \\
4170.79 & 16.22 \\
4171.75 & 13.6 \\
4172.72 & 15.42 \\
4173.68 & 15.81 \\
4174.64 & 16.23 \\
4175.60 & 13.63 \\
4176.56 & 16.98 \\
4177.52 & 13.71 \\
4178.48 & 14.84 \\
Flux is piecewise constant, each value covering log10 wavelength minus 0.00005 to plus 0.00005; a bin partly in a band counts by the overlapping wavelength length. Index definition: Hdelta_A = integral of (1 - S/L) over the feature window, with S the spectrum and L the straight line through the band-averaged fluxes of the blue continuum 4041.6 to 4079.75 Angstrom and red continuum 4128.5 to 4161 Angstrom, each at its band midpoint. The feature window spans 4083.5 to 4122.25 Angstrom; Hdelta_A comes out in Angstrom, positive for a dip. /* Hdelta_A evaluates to 4.4 Angstrom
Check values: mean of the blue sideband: 15.9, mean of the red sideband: 15.7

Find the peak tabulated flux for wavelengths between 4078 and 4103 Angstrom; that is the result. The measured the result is 18.92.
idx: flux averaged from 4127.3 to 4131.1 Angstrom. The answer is 14.5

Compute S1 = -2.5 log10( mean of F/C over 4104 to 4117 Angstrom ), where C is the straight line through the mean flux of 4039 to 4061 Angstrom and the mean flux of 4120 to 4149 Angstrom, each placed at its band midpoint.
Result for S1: 0.18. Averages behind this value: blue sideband 16.3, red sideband 16.1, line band 13.7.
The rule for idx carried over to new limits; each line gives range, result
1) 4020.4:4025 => 17.6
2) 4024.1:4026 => 15.7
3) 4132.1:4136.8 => 15.8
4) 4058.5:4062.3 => 17.4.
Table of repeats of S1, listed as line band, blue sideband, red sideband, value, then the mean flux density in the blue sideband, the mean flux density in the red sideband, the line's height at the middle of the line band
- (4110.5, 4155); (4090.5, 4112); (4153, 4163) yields -0.13 mag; 12.7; 15.2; 14.1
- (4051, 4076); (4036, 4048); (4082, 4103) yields -0.09 mag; 15.8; 14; 15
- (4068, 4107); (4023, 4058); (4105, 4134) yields 0.08 mag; 16.1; 15.1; 15.5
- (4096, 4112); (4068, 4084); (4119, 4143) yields 0.24 mag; 15.8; 16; 15.9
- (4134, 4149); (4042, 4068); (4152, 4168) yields -0.01 mag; 16.1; 15.8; 15.9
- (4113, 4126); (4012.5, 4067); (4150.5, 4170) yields 0.01 mag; 16.4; 16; 16.1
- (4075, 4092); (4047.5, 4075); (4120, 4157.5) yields 0.05 mag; 16.3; 15.9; 16.2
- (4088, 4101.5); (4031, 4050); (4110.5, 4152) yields 0.21 mag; 15.9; 15.8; 15.8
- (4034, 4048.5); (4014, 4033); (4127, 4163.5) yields 0.04 mag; 16.7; 15.6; 16.6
